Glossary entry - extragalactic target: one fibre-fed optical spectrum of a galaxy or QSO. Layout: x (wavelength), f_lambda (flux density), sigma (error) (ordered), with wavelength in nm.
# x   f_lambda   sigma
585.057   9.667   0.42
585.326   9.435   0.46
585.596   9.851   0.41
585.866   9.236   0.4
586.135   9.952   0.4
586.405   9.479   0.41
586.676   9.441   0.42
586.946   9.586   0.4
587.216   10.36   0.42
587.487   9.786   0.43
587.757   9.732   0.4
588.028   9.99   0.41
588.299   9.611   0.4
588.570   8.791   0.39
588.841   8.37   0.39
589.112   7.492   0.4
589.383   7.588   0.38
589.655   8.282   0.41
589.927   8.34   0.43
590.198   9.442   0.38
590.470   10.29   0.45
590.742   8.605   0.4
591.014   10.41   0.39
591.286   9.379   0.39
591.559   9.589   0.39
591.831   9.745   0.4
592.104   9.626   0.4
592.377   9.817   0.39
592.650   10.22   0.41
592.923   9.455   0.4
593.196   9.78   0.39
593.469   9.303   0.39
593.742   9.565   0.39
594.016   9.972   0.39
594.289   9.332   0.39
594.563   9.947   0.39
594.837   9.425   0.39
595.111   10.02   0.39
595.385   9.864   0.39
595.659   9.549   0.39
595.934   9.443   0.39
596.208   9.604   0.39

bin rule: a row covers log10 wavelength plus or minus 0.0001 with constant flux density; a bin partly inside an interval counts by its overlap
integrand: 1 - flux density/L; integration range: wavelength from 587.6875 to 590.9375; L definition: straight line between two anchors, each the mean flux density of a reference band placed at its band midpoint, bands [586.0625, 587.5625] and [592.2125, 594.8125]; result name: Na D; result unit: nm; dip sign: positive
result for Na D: 0.28 nm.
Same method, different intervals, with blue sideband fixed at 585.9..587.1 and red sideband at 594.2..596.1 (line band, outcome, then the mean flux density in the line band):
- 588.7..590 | 0.219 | 8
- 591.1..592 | 0.001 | 9.62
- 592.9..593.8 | 0.011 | 9.54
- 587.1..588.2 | -0.039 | 9.95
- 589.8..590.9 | 0.049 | 9.21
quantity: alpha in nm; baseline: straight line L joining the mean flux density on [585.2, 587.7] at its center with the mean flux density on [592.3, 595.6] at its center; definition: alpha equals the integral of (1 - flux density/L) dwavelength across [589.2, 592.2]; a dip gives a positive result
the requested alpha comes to 0.16 nm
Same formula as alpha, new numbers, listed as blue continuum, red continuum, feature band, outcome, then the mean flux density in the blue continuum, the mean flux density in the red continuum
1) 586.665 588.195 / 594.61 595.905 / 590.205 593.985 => 0.03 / 9.84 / 9.71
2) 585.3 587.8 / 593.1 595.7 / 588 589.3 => 0.13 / 9.7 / 9.68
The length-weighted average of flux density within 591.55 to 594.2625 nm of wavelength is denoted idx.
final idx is 9.7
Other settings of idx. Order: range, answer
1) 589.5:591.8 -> 9.3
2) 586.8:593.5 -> 9.35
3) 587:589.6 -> 9.07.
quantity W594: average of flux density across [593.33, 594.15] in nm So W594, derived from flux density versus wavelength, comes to 9.61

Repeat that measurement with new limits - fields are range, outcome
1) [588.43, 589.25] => 8.23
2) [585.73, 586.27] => 9.6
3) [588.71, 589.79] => 7.93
